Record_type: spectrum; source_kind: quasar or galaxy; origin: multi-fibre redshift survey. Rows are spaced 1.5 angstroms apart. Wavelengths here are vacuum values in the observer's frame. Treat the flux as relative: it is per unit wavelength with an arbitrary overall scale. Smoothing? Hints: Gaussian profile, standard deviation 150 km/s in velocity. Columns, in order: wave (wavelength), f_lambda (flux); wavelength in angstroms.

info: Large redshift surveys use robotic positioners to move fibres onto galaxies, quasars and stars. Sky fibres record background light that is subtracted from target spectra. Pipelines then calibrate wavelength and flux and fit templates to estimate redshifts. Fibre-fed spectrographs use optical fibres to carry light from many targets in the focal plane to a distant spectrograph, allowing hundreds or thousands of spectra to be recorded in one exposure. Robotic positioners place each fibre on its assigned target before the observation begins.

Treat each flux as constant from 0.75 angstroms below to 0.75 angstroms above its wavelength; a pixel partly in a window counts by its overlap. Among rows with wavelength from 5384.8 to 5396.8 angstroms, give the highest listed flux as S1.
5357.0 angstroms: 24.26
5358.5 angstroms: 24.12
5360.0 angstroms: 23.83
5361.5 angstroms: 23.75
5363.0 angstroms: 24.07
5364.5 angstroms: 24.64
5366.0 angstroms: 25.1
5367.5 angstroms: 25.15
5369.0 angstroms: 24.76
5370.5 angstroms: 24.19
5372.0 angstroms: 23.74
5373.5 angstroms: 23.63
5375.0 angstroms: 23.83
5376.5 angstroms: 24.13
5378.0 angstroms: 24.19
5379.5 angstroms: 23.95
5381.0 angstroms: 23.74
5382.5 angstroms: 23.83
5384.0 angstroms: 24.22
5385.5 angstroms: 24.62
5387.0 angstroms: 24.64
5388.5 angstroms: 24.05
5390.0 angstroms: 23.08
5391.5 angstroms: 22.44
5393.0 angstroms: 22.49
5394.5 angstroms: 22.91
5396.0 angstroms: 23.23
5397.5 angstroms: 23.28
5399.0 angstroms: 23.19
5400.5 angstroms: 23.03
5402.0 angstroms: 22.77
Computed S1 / 24.64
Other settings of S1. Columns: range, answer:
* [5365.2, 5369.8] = 25.15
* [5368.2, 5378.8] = 24.76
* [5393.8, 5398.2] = 23.28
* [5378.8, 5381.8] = 23.95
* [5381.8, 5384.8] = 24.22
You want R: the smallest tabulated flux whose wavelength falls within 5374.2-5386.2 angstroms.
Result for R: 23.74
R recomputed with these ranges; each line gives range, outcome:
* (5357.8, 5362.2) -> 23.75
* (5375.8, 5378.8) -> 24.13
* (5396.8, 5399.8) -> 23.19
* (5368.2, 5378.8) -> 23.63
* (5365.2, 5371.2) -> 24.19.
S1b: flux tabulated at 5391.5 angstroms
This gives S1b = 22.44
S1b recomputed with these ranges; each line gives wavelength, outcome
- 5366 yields 25.1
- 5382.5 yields 23.83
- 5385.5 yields 24.62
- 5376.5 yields 24.13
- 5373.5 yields 23.63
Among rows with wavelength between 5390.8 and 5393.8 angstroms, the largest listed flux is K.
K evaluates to 22.49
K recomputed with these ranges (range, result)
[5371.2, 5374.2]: 23.74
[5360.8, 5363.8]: 24.07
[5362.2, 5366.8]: 25.1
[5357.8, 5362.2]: 24.12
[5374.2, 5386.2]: 24.62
